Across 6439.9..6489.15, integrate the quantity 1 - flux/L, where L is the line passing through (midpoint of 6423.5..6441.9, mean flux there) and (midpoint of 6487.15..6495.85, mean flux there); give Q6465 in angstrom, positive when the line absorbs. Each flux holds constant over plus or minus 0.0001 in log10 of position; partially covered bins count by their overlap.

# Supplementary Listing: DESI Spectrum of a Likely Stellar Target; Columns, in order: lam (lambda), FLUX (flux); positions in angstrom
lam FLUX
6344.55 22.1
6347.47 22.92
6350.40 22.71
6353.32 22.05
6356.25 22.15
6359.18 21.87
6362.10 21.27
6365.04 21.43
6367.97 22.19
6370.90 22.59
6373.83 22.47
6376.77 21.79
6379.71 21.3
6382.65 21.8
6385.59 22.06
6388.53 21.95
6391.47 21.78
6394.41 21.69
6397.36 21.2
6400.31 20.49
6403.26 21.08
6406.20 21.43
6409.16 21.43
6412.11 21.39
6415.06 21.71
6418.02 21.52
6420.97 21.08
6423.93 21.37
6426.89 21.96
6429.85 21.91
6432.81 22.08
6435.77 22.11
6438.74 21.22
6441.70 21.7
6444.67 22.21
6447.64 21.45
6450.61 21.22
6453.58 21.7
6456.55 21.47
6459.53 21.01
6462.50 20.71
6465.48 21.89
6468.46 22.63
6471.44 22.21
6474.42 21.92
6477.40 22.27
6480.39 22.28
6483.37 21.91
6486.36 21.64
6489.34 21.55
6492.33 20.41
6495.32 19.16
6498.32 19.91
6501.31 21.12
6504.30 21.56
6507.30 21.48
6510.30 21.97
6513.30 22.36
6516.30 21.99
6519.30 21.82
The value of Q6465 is -1.39 angstrom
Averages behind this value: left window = 21.8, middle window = 21.8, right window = 20.6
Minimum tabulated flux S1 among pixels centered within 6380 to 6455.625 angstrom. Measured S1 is 20.49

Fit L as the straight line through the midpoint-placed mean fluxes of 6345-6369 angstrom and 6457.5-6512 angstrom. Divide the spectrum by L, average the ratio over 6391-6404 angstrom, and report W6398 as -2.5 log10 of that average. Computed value 0.03 mag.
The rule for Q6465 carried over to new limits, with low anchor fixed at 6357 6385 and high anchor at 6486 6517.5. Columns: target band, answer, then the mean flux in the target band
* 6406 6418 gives 0.1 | 21.5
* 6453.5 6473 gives -0.3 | 21.7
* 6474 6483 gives -0.4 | 22.2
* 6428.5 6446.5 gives -0.3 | 21.9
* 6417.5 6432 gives 0.0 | 21.6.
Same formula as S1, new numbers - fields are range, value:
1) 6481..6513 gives 19.16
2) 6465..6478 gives 21.89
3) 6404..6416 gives 21.39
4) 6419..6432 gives 21.08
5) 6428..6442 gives 21.22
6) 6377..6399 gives 21.2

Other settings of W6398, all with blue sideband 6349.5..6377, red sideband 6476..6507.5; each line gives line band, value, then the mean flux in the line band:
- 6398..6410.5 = 0.03 mag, 21.1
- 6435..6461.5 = 0.00 mag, 21.5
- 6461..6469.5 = -0.02 mag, 21.7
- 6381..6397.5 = 0.00 mag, 21.8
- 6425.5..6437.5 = -0.02 mag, 22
